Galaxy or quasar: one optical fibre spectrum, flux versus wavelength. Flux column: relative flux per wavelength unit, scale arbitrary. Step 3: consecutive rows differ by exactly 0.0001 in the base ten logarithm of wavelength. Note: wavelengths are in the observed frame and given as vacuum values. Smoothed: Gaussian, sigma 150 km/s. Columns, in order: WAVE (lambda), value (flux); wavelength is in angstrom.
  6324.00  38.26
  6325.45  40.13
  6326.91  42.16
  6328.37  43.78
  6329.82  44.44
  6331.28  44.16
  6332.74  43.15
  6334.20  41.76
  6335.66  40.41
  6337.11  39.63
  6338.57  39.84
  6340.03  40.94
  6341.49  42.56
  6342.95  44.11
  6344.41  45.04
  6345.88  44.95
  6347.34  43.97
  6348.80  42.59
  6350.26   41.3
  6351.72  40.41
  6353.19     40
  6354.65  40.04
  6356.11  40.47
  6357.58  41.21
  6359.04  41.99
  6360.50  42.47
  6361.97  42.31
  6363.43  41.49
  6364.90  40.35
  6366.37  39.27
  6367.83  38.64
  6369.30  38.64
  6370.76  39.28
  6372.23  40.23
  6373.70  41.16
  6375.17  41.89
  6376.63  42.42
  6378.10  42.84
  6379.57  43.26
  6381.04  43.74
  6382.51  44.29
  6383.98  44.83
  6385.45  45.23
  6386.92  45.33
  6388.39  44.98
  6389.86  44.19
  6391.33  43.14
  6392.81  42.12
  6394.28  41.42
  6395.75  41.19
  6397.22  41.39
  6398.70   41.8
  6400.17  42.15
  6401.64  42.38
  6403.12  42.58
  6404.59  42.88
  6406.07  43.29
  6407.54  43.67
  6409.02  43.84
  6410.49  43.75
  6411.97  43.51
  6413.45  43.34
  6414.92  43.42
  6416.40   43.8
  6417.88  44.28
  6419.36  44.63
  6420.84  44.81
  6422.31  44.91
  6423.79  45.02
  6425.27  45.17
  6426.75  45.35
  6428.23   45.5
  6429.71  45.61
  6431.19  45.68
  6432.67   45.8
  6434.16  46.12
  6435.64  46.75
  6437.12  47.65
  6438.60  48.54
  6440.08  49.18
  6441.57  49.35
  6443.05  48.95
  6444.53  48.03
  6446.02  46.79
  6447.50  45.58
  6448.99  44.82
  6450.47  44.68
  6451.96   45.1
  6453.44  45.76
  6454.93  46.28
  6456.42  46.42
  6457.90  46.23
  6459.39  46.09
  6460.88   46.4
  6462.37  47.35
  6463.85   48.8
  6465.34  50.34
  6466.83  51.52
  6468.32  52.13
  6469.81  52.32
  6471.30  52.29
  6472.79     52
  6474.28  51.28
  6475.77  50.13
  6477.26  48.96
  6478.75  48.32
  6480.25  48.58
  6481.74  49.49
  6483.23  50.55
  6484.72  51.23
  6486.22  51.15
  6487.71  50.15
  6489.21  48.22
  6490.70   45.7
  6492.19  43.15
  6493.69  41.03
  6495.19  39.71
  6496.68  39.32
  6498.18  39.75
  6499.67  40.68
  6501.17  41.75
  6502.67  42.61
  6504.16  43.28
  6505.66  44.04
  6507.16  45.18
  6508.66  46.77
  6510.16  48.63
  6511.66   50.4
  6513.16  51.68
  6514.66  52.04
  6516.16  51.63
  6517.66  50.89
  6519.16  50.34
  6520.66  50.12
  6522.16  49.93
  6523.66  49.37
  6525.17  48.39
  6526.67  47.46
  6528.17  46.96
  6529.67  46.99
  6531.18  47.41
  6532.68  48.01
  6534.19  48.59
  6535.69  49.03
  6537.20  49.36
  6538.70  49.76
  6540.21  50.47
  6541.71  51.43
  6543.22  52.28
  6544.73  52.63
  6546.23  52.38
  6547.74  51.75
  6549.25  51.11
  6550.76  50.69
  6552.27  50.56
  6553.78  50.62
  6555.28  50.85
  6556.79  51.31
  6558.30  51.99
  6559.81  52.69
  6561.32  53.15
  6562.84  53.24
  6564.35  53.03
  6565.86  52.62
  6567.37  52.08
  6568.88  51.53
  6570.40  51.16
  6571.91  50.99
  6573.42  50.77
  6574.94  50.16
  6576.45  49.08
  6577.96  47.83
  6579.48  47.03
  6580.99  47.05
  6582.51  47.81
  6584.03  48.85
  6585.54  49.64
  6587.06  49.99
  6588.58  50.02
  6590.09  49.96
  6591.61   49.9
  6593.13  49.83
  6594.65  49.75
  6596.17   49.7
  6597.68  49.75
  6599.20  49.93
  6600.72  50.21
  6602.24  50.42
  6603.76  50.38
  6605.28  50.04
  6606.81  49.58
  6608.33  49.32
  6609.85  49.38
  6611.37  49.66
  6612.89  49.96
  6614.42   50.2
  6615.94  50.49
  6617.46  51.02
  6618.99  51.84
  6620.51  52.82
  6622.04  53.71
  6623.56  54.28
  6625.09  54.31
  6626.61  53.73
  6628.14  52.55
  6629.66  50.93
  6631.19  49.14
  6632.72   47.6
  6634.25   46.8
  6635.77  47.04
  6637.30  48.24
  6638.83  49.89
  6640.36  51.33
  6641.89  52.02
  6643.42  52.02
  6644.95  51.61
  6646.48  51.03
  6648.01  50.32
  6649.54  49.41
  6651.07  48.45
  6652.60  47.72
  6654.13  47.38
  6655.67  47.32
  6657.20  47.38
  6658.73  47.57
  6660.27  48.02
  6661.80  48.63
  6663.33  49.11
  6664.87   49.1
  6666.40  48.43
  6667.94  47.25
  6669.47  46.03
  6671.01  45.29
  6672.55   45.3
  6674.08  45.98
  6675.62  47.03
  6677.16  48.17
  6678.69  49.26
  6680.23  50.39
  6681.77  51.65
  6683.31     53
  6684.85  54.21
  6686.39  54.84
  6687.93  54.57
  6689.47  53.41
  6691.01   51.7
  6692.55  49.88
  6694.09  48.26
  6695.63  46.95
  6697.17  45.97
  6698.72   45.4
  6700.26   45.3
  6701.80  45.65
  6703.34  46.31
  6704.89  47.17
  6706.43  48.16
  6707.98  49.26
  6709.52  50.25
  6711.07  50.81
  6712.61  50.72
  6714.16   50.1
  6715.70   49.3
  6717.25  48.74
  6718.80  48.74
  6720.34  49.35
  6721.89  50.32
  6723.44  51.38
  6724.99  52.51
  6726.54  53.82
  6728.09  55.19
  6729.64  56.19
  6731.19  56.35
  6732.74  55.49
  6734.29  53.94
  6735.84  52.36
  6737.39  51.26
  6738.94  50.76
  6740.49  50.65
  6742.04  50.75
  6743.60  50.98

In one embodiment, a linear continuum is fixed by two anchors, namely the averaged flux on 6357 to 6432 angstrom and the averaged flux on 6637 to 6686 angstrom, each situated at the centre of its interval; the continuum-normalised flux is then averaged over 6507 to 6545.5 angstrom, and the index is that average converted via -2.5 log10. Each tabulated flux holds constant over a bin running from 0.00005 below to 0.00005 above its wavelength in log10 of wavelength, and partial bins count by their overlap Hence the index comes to -0.08 mag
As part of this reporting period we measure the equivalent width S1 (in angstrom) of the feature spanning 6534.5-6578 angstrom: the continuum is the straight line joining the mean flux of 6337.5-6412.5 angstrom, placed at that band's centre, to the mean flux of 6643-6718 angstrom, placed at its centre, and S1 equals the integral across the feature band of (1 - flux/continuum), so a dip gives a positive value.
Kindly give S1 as -4.70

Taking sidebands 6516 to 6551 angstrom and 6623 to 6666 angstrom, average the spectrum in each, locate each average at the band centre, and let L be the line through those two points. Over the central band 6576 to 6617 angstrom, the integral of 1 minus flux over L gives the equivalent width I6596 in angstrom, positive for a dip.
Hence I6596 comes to 0.23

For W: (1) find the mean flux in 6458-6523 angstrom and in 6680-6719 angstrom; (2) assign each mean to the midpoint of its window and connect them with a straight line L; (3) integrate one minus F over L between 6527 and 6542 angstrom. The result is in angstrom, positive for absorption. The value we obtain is -0.2 angstrom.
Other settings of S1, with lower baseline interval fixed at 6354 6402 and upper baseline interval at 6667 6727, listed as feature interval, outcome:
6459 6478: -2.58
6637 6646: -0.56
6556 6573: -2.16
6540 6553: -1.61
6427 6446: -1.69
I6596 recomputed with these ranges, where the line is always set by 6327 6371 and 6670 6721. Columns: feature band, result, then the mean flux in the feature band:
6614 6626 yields -1.2 angstrom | 52.4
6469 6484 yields -2.0 angstrom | 50.4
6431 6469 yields -3.0 angstrom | 47.3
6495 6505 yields 0.8 angstrom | 41.1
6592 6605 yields -0.8 angstrom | 50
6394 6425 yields -0.2 angstrom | 43.3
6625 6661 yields -1.2 angstrom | 49.6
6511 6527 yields -1.7 angstrom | 50.3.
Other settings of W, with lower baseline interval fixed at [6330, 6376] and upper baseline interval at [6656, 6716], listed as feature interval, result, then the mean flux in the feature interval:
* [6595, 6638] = -2.9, 50.5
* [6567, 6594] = -1.8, 49.6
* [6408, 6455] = -2.7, 45.7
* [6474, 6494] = -1.9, 48.5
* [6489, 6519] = -0.4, 45.4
